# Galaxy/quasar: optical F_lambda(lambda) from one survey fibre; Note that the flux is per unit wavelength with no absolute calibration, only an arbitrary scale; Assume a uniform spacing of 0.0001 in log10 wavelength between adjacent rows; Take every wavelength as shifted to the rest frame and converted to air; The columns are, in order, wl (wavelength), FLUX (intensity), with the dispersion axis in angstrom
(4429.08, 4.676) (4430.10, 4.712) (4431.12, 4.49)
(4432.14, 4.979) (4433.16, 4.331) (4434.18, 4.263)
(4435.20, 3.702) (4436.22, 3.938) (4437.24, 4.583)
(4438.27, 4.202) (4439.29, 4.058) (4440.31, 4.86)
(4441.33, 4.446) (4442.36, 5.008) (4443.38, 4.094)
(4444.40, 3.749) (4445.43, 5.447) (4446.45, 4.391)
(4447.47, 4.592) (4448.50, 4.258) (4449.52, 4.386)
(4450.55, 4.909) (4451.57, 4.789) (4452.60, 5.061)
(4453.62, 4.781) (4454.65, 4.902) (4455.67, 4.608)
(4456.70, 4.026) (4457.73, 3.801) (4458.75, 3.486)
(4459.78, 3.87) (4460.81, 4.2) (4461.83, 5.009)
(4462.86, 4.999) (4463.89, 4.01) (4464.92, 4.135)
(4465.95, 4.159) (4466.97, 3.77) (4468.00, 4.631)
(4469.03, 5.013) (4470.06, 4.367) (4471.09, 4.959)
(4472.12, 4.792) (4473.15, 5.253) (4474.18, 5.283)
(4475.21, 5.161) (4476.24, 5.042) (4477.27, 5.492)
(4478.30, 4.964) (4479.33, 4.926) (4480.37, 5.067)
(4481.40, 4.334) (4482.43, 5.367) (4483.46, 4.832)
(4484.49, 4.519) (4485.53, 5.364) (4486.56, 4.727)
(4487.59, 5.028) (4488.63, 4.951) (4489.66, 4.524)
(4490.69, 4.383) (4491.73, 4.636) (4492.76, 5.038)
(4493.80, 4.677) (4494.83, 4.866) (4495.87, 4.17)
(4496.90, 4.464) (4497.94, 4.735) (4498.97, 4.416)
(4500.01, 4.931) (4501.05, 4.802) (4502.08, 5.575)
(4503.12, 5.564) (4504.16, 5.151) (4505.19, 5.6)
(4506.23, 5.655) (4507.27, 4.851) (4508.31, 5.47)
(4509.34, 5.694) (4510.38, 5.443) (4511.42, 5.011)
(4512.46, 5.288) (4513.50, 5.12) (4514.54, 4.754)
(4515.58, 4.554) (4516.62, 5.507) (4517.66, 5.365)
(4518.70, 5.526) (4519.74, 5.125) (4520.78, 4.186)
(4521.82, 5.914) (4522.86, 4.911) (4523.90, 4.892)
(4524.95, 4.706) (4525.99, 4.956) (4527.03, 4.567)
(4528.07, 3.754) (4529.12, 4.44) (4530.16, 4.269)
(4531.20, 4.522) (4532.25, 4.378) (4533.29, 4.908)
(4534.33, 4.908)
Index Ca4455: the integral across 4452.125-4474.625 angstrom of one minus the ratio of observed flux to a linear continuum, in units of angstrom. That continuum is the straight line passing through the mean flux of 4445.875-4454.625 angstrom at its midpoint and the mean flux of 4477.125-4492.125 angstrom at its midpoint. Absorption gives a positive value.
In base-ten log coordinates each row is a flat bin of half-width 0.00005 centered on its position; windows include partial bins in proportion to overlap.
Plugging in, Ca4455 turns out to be 1.1 angstrom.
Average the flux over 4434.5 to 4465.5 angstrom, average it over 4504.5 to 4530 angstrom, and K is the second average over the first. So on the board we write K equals 1.1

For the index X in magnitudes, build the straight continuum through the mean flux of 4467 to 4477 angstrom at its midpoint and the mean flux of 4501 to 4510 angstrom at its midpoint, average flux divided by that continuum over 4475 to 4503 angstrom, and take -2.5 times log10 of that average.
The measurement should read 0.064 mag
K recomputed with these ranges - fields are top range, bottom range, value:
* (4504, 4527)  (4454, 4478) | 1.13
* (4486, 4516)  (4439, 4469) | 1.12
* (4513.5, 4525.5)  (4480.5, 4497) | 1.06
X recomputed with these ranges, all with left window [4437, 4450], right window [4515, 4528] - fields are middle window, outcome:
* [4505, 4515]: -0.081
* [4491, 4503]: 0.009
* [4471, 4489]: -0.068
